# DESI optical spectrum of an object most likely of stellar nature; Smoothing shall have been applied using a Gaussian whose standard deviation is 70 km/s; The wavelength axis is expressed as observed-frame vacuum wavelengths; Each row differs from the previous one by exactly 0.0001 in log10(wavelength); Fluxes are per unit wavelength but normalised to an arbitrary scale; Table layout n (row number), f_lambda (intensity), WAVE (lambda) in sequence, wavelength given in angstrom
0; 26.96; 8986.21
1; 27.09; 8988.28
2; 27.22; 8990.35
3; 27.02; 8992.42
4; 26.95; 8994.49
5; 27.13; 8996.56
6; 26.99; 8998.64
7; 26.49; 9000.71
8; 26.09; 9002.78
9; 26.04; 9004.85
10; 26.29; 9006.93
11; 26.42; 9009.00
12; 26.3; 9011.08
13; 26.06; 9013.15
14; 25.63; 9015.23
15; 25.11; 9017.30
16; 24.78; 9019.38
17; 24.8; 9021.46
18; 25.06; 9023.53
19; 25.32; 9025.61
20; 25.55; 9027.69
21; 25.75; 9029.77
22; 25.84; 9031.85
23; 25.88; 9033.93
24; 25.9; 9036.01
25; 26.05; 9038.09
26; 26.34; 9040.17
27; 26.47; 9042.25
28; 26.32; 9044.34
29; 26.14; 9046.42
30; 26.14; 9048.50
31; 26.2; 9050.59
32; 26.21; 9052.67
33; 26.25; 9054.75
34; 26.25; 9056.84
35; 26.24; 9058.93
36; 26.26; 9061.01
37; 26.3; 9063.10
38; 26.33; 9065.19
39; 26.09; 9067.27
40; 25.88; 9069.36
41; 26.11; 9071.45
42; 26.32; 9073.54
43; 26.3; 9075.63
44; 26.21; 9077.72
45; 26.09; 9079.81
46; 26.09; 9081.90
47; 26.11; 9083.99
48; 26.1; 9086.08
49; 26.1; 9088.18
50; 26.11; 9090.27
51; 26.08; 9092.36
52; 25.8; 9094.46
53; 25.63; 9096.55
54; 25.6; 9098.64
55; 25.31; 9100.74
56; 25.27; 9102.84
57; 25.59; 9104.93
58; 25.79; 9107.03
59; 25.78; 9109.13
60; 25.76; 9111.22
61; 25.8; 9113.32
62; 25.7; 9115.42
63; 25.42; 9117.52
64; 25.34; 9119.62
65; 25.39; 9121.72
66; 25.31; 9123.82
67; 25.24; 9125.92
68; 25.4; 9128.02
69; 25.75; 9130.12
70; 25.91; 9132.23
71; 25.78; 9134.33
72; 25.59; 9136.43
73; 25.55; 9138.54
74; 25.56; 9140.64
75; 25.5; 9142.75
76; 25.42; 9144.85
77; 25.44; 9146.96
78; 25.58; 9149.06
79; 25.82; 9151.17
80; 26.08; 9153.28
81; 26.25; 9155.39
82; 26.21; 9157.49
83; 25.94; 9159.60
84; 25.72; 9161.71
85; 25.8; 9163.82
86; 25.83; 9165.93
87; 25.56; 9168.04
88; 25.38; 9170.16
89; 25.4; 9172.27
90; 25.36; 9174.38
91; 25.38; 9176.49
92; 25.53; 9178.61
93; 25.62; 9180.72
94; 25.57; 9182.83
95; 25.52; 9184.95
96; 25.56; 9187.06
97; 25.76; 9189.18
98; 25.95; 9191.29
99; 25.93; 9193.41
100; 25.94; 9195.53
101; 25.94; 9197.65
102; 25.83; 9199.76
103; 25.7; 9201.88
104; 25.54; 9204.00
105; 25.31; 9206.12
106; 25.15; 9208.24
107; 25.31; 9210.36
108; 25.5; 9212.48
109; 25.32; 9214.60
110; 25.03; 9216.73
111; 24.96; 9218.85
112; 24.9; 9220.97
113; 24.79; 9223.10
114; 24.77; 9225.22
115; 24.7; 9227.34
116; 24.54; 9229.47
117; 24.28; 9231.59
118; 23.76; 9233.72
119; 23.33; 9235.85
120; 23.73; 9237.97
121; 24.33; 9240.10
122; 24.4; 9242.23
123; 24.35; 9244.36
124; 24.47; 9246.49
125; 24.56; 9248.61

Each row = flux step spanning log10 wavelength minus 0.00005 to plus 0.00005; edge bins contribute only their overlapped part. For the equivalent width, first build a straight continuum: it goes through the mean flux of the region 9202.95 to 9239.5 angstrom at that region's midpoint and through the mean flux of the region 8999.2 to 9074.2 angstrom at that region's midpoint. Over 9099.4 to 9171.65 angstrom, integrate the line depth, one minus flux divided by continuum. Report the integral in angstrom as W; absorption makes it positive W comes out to -0.9 angstrom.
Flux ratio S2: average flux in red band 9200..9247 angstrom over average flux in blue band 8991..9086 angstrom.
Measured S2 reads 0.9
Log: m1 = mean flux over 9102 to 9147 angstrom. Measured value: 25.6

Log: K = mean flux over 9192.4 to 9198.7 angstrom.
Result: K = 25.9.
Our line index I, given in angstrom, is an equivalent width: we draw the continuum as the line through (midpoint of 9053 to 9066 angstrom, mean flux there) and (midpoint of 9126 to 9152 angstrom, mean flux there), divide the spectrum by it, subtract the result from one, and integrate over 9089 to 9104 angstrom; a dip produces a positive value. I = 0.1 angstrom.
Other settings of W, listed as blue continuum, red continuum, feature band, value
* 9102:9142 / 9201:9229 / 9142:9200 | -0.8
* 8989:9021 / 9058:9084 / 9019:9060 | 0.5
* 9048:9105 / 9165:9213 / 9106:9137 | 0.3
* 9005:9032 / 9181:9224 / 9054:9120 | -1.0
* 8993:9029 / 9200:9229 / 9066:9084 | -0.3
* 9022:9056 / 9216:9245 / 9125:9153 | -0.5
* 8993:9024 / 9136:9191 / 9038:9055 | -0.2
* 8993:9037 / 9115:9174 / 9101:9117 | 0.0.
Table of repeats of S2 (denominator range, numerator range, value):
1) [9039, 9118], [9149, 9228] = 0.98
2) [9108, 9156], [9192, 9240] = 0.98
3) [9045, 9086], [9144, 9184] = 0.98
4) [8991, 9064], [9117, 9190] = 0.98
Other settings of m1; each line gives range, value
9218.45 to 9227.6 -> 24.8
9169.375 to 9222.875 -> 25.5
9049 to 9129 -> 25.9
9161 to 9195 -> 25.6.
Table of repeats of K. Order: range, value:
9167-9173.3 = 25.4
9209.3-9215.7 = 25.4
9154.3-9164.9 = 26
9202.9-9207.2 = 25.4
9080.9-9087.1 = 26.1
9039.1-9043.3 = 26.4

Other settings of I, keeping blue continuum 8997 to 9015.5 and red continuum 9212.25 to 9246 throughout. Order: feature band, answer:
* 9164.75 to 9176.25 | -0.24 angstrom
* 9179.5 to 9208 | -1.03 angstrom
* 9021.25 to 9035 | 0.33 angstrom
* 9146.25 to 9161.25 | -0.47 angstrom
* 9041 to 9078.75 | -0.52 angstrom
